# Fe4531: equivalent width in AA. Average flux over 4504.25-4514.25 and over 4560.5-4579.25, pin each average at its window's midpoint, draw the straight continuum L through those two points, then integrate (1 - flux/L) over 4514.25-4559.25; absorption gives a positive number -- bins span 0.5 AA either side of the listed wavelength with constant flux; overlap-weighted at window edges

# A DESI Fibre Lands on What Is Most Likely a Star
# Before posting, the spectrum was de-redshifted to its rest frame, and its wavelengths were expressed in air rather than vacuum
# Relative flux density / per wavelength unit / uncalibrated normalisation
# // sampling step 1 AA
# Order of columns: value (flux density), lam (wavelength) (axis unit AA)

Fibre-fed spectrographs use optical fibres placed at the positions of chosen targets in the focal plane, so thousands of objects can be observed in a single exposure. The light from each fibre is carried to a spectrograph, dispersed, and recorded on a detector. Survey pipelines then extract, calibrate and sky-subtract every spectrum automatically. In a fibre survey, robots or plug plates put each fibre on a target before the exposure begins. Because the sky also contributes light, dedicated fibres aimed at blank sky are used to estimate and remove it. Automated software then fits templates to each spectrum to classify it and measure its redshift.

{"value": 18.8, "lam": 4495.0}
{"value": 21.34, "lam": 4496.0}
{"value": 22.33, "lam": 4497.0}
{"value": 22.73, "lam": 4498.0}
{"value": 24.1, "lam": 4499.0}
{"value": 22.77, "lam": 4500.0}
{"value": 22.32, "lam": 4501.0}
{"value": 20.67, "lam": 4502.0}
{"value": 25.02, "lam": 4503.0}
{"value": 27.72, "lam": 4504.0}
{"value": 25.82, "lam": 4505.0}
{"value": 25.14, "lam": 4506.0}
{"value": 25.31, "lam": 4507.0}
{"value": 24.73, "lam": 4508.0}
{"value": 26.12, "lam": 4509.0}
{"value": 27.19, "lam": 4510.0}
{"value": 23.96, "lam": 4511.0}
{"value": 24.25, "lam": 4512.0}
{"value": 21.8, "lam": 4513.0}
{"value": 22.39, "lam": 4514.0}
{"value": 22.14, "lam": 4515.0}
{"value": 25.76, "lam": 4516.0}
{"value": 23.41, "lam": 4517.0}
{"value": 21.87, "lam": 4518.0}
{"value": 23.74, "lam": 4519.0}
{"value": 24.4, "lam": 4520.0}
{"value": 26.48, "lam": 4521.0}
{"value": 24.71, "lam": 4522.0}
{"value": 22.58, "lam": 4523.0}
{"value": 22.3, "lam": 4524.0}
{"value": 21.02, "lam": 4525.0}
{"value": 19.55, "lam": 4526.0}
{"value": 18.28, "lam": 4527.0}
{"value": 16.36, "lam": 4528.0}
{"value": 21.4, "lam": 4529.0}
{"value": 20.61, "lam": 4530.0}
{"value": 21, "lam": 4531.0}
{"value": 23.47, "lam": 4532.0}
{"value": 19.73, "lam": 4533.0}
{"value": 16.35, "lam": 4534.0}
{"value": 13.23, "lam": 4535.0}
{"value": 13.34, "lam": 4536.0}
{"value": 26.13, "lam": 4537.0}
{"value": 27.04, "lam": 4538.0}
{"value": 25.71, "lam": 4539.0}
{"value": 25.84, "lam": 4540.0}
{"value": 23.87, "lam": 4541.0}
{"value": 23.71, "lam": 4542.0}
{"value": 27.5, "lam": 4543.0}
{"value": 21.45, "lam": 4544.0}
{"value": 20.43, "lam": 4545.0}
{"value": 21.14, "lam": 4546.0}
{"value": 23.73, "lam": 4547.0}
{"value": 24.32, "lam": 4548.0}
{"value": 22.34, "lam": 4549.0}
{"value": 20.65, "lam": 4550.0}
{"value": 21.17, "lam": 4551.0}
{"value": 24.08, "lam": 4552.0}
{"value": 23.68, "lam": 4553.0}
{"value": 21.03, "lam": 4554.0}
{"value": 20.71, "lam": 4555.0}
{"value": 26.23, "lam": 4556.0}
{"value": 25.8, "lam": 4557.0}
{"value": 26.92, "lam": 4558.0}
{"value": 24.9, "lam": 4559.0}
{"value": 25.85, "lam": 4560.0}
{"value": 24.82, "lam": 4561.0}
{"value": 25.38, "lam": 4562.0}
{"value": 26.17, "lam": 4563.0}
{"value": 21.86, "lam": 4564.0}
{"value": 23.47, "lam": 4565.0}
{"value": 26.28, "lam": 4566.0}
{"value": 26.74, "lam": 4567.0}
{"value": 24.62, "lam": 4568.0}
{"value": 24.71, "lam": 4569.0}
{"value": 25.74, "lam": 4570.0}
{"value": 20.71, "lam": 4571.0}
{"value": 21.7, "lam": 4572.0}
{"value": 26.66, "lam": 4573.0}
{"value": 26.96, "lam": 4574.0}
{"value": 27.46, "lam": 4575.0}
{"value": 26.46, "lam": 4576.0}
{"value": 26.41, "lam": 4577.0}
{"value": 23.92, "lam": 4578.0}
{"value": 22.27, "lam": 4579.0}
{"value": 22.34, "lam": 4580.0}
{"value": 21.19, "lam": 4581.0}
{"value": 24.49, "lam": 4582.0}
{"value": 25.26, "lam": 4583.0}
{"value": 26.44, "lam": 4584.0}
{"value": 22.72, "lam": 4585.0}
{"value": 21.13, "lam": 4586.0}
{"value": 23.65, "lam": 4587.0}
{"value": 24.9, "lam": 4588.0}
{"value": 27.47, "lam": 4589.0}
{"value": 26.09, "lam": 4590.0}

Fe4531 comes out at 4.4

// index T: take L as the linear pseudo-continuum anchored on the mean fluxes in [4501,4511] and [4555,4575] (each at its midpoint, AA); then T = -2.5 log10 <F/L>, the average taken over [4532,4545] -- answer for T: 0.14 mag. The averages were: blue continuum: 25.1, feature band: 22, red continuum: 25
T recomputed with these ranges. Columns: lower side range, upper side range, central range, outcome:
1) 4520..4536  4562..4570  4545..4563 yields -0.01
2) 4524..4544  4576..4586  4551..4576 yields -0.08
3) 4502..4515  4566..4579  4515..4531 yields 0.12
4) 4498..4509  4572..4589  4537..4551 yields 0.04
